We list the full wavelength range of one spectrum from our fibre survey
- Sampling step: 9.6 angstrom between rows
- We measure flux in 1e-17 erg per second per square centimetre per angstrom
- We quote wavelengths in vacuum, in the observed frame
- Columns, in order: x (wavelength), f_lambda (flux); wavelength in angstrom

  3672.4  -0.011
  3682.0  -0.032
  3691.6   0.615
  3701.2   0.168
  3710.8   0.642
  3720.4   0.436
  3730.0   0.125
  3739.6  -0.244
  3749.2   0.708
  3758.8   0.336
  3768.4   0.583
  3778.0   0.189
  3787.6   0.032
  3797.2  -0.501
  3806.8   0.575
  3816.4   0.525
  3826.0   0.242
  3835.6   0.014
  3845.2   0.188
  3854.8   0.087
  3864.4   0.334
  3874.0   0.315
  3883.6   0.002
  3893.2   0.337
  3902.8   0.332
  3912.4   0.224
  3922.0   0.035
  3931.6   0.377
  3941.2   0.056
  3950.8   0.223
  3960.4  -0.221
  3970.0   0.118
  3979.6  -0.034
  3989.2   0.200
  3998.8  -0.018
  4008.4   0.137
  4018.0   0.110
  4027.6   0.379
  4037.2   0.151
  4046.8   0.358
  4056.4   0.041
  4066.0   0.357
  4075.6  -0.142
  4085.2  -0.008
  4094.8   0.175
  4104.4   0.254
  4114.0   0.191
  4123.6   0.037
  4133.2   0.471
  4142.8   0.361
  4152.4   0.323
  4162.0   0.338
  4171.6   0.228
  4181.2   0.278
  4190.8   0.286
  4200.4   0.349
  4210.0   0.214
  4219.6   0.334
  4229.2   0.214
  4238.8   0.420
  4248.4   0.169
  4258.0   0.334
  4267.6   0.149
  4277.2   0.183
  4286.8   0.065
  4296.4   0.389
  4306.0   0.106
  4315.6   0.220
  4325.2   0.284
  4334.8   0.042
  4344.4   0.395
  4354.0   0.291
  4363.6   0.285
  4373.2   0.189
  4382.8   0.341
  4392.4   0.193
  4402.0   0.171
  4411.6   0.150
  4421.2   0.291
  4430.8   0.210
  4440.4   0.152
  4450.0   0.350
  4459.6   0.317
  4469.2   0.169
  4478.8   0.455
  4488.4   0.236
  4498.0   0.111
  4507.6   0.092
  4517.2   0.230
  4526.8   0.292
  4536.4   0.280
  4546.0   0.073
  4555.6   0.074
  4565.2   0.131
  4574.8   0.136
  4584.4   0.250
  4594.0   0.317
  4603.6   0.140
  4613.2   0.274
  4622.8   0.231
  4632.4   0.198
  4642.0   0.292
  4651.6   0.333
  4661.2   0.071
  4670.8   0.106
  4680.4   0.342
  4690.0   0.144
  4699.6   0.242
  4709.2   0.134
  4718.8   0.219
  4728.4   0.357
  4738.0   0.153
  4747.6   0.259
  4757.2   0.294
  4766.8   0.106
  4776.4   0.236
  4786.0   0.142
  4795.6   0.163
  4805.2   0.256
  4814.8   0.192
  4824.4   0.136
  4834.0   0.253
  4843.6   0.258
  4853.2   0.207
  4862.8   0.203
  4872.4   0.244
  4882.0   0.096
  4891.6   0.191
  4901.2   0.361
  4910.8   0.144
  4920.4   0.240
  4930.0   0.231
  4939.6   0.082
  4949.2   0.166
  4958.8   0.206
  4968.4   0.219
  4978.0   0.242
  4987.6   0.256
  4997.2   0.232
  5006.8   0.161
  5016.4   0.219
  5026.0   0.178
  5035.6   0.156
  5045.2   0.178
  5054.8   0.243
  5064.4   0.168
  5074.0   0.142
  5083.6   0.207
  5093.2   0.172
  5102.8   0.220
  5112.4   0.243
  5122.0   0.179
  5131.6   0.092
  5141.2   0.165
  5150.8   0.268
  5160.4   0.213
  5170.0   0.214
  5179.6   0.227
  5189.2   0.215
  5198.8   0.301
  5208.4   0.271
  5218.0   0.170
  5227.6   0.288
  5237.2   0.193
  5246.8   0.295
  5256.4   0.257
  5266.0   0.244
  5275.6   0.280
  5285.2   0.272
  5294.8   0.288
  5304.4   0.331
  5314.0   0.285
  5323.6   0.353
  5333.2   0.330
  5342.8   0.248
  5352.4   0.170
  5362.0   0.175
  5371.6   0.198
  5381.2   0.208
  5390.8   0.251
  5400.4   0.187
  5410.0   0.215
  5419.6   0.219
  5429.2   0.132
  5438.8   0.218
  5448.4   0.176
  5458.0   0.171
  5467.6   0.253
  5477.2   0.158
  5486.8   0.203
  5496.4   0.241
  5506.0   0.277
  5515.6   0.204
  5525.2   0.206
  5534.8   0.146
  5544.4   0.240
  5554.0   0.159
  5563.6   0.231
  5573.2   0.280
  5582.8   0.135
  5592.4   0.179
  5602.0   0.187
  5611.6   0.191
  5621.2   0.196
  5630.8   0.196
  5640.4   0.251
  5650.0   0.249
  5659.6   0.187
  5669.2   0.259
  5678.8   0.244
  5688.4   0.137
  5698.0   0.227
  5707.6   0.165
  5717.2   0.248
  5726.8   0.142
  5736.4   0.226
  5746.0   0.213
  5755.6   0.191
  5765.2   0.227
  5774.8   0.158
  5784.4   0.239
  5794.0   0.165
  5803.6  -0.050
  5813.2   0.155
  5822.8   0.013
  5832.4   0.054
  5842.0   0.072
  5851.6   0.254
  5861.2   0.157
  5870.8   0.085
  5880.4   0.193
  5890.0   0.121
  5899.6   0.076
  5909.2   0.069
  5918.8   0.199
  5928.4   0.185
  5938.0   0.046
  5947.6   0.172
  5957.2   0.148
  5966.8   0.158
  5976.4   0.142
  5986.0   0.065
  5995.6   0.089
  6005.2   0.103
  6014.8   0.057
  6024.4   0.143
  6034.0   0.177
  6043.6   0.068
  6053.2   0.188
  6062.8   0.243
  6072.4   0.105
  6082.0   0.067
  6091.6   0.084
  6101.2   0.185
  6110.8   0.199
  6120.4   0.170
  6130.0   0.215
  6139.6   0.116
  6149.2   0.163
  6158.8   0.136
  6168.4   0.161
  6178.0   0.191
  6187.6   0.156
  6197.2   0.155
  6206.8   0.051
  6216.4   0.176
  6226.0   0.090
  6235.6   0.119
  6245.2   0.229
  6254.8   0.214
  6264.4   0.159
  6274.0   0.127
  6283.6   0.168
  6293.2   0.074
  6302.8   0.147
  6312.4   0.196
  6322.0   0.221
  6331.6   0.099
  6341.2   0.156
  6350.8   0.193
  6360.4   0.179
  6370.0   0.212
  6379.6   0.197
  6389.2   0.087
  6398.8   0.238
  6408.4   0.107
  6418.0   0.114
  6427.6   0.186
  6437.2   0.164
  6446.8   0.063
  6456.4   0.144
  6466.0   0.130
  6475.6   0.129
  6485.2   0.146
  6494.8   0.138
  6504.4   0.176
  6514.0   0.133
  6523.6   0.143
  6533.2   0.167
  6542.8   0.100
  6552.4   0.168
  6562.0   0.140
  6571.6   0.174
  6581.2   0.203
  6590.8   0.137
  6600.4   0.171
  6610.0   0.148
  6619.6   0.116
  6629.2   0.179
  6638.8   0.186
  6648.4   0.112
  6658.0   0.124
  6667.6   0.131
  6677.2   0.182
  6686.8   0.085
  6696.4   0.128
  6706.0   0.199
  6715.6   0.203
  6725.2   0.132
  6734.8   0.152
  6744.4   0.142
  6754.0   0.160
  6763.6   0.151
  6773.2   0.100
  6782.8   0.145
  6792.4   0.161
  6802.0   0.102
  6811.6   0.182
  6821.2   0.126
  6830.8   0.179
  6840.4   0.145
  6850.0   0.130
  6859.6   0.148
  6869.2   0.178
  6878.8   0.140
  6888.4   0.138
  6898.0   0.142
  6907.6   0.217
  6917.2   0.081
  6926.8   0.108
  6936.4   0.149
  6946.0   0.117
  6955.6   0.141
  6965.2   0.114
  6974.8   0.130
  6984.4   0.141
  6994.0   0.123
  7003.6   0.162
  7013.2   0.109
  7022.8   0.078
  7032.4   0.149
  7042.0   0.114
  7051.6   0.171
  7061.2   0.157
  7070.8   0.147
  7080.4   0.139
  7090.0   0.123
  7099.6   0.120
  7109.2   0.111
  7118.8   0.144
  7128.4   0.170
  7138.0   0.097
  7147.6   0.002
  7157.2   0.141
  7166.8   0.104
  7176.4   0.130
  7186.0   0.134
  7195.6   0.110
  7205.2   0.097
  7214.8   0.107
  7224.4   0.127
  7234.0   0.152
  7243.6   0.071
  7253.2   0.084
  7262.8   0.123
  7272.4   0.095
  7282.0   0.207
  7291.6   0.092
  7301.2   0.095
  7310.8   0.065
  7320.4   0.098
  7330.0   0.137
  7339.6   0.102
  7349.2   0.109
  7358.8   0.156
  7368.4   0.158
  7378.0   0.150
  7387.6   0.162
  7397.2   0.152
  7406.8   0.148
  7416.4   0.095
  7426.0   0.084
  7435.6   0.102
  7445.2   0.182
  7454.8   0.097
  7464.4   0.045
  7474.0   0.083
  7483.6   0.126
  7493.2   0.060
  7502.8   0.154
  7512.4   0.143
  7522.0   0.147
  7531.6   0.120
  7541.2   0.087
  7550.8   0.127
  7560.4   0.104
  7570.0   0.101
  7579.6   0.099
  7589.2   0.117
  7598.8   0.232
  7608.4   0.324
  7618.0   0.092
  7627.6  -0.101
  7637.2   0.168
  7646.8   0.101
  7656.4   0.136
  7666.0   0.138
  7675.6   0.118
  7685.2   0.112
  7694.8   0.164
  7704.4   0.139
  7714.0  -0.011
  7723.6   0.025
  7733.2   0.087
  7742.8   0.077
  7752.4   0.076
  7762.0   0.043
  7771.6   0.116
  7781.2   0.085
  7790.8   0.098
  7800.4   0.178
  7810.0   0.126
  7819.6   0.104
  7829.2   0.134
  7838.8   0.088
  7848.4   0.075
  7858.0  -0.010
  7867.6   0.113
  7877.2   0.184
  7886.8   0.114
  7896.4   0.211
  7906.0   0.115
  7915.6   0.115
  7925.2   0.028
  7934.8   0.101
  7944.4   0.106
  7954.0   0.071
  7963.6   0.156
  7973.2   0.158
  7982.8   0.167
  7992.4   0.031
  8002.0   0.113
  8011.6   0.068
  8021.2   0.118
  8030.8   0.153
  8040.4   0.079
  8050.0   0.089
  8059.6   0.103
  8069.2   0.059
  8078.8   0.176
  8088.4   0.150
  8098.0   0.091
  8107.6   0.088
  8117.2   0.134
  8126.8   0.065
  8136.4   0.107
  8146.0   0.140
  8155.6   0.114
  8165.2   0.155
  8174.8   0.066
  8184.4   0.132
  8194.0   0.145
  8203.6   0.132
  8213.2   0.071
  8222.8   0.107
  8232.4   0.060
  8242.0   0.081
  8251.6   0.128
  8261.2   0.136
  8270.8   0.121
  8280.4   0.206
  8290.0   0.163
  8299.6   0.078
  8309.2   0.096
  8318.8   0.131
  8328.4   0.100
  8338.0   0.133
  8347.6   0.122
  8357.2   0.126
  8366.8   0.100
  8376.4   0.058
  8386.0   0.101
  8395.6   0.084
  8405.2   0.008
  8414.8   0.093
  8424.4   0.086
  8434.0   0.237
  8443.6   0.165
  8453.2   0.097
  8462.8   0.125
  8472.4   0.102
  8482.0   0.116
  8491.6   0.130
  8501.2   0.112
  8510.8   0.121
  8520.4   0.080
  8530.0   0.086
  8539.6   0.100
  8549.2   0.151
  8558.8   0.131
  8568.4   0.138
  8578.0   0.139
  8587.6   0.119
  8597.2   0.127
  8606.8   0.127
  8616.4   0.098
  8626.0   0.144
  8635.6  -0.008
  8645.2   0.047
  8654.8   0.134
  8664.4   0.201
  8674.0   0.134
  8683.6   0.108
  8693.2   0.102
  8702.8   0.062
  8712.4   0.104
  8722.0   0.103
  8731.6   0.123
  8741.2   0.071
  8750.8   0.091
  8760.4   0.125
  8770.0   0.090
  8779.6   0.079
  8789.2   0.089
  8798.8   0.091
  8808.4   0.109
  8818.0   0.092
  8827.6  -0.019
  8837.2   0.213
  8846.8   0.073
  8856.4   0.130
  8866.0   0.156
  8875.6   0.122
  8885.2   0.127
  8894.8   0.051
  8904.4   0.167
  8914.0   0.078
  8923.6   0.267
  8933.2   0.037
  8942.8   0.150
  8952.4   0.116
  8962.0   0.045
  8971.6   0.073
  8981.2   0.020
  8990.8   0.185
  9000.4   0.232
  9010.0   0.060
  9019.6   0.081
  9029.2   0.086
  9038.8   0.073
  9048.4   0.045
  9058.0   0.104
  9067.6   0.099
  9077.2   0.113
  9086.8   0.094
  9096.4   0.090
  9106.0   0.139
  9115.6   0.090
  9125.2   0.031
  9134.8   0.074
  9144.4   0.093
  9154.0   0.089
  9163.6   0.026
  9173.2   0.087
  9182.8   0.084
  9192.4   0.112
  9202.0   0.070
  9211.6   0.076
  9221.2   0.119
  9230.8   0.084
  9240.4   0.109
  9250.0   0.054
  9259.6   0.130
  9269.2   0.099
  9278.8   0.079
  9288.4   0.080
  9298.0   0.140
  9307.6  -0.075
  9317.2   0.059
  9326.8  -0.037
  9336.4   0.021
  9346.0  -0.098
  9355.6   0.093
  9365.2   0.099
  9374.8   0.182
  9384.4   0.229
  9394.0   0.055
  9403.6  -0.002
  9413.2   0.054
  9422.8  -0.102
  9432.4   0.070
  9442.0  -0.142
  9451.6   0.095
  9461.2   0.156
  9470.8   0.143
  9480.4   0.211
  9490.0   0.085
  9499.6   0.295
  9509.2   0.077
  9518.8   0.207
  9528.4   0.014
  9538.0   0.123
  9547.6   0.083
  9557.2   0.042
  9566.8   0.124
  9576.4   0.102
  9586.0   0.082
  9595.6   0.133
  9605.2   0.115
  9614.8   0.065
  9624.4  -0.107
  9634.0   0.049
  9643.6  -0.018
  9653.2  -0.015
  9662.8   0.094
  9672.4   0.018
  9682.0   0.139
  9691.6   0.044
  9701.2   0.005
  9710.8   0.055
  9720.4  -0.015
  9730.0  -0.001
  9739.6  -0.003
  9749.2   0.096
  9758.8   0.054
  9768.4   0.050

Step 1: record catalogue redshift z 1.046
